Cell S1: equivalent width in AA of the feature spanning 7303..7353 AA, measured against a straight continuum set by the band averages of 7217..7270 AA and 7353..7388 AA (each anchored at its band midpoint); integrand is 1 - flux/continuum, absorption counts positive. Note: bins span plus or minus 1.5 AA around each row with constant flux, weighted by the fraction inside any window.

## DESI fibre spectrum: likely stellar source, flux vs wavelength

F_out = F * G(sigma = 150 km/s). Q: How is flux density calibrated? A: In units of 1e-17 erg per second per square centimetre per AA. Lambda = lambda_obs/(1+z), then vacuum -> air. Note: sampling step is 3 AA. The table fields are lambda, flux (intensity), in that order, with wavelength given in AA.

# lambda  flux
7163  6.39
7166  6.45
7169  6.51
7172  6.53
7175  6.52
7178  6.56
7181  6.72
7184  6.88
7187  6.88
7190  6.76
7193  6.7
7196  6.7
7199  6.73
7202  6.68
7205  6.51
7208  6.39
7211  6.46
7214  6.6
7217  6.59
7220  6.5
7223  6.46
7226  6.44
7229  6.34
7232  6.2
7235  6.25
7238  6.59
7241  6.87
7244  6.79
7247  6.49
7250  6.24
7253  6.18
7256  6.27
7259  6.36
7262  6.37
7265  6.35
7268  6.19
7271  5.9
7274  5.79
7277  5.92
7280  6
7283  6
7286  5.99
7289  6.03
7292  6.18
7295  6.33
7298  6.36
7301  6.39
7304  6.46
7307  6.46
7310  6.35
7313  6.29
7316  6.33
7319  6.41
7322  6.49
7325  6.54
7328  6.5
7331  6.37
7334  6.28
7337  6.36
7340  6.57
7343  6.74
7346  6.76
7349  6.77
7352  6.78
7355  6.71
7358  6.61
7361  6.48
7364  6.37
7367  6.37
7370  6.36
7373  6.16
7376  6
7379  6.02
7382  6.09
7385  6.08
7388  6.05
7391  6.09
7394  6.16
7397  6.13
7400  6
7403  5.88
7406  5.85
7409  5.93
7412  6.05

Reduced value -1.31 AA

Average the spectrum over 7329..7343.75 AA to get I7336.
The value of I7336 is 6.45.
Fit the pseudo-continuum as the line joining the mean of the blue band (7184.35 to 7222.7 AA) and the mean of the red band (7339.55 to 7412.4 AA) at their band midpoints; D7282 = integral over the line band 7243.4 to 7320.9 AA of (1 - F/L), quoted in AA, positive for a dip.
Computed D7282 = 2.71 AA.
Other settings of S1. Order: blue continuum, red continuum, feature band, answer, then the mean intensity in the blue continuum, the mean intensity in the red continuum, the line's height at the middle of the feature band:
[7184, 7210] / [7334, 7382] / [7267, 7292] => 2.2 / 6.68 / 6.45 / 6.56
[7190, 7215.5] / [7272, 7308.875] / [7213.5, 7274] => 0.2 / 6.61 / 6.16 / 6.4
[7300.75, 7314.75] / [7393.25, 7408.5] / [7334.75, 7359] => -1.7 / 6.39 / 5.99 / 6.22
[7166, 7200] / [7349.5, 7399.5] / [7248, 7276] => 1.4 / 6.67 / 6.28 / 6.51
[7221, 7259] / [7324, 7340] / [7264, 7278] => 0.9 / 6.42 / 6.42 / 6.42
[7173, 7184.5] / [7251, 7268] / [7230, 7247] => -0.4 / 6.65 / 6.29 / 6.39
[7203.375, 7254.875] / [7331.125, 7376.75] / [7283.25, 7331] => 1.1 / 6.46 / 6.49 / 6.48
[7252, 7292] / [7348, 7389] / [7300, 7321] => -0.6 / 6.11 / 6.34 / 6.2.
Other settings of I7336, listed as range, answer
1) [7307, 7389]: 6.4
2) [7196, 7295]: 6.34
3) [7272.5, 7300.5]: 6.08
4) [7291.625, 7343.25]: 6.41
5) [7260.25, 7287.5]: 6.06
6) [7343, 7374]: 6.55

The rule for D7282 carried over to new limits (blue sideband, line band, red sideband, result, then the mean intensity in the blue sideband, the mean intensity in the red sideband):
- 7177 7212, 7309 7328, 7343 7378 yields 0.37 AA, 6.67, 6.49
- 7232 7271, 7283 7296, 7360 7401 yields 0.43 AA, 6.38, 6.17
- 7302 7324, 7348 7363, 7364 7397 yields -1.00 AA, 6.4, 6.15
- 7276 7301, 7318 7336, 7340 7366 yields 0.00 AA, 6.12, 6.64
